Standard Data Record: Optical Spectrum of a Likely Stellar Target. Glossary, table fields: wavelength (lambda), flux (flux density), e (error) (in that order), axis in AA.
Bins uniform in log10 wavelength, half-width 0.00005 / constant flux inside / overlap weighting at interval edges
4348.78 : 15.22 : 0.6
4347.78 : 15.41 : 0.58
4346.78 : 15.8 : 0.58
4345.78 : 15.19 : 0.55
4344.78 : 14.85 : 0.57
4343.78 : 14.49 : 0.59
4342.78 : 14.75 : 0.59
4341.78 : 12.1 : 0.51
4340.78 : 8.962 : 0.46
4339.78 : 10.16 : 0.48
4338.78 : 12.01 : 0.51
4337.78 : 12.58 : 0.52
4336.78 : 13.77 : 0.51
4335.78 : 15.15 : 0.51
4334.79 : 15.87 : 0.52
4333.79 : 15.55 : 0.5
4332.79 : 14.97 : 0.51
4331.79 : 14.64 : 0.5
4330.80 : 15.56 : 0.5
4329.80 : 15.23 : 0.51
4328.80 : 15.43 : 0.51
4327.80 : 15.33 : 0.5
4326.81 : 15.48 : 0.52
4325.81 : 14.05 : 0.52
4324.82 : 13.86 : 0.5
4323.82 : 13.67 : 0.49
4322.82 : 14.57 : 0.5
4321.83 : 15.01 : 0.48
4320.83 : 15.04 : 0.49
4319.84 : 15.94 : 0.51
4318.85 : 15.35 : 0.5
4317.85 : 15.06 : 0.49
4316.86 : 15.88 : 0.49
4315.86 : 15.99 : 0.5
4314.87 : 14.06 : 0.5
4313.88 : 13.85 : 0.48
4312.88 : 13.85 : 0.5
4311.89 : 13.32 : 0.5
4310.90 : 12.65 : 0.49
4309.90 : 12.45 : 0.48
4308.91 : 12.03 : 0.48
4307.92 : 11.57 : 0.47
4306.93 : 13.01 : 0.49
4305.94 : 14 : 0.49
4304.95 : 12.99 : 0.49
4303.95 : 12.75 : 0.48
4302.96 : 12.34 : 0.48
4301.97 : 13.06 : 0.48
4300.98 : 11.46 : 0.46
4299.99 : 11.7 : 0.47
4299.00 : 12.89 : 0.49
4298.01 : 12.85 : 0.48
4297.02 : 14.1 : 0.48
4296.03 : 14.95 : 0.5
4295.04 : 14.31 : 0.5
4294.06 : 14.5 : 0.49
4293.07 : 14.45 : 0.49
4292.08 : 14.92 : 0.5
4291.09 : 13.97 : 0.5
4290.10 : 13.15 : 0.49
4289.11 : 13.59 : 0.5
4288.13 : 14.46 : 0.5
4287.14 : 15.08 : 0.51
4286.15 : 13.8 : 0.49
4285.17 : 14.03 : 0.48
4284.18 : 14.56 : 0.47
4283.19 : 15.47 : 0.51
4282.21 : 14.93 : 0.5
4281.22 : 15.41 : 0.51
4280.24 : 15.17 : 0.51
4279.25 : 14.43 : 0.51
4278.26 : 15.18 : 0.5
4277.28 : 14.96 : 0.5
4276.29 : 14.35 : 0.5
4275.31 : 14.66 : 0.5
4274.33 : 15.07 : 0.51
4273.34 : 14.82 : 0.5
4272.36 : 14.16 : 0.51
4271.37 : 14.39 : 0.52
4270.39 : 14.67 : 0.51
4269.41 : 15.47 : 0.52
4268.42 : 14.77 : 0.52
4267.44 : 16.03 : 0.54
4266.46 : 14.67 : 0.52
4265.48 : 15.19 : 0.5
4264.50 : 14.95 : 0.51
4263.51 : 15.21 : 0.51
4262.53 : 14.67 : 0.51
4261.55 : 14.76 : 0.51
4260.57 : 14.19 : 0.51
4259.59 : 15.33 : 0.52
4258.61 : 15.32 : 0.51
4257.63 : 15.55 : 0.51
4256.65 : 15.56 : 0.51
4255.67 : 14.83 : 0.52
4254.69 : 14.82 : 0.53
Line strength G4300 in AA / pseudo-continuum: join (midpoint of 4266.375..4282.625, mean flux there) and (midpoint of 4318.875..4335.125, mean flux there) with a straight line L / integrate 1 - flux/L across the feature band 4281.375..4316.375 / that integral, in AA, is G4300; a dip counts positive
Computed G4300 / 3.0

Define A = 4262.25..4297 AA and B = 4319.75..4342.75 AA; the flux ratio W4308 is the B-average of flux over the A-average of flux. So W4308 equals 1.0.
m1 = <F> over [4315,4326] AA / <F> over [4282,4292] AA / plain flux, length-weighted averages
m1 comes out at 1.04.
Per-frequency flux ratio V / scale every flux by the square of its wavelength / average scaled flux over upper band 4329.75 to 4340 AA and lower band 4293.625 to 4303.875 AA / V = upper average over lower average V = 1.1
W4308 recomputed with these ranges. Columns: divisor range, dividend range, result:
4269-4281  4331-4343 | 0.91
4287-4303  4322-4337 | 1.09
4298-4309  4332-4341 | 1.07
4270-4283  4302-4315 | 0.88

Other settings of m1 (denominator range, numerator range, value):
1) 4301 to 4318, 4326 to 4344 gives 1.05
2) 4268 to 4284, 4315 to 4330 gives 1.01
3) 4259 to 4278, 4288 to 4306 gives 0.91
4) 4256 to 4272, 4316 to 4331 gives 1.00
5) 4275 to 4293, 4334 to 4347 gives 0.93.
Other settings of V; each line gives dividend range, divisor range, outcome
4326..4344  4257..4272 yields 0.96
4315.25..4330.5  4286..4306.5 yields 1.12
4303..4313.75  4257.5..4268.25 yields 0.87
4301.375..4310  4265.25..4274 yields 0.87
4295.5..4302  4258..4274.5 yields 0.88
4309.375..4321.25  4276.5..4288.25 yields 0.99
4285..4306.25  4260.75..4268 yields 0.92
